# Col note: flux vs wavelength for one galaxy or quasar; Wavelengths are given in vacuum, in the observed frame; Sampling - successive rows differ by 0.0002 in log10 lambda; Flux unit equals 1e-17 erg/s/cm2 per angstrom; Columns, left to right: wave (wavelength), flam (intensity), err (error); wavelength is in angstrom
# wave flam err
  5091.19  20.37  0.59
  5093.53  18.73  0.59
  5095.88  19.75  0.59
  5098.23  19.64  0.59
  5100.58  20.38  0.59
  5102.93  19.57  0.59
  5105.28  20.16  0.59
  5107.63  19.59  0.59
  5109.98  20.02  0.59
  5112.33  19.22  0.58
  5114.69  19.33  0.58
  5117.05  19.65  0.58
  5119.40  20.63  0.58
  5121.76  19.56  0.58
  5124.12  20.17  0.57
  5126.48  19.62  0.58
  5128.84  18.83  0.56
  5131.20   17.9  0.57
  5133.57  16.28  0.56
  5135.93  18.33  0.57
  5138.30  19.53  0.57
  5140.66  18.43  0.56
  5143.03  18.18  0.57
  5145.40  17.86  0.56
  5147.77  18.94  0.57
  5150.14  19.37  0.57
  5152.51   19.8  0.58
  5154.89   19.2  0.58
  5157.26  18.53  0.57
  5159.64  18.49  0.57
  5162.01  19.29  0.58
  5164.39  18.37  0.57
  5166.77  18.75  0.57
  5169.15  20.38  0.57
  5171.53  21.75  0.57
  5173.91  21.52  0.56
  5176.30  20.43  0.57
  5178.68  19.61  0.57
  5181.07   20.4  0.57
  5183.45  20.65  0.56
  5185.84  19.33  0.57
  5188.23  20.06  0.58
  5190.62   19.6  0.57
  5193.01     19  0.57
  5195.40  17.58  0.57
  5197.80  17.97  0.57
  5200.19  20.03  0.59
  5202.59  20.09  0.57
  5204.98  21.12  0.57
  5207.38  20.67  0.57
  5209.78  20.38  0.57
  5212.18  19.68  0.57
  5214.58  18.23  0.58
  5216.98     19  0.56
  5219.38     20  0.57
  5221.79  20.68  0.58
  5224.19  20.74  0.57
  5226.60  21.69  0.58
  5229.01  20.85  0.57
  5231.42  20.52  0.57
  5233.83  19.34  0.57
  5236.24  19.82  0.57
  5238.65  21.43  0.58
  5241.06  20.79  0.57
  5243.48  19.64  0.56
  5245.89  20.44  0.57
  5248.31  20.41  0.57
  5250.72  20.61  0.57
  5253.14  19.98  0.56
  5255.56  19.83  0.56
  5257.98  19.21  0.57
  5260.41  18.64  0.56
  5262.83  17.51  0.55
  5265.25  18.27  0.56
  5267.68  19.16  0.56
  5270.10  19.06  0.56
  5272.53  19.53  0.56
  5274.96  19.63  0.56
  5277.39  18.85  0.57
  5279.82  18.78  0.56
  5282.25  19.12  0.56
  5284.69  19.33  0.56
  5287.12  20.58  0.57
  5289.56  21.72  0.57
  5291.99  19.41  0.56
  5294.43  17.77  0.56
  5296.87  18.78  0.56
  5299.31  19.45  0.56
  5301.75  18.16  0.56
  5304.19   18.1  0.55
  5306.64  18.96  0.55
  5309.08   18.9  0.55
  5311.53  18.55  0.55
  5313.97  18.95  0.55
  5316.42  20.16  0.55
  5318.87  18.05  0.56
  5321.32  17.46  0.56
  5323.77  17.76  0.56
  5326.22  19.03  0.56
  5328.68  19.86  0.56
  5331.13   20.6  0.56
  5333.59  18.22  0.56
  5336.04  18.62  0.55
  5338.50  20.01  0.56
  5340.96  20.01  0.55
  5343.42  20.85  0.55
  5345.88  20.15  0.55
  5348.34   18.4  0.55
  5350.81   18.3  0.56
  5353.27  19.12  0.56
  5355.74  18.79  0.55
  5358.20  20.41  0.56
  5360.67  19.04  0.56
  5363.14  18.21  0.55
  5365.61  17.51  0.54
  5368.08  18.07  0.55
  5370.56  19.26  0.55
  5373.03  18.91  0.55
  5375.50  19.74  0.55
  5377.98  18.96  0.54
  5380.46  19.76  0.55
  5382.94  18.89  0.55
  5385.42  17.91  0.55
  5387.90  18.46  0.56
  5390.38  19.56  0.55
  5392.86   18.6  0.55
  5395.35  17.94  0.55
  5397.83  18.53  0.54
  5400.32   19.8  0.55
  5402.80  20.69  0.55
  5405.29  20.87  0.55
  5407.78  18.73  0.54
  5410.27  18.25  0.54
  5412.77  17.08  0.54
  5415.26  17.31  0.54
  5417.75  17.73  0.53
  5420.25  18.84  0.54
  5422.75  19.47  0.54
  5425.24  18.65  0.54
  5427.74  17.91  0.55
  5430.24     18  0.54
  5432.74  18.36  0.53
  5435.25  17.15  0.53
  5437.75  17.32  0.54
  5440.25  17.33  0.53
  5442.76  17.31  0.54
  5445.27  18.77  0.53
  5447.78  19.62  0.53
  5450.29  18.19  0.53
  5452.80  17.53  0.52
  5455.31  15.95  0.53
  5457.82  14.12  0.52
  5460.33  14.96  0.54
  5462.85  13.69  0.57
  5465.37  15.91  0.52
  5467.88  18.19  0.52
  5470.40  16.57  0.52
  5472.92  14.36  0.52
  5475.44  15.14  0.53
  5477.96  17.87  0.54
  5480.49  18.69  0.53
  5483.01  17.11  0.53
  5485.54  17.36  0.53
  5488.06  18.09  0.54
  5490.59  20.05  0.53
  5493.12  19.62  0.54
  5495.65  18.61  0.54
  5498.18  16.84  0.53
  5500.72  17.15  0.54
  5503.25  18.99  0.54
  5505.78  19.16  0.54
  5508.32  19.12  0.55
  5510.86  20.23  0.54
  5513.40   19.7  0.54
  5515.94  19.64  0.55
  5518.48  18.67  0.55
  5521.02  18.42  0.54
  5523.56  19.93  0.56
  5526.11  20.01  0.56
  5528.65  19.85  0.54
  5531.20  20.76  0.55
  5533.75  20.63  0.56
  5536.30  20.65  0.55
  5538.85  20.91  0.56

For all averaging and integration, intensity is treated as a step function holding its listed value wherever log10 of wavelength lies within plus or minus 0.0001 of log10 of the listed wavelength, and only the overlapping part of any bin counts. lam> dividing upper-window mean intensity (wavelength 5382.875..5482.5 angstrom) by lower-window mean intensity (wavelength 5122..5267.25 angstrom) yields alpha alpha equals 0.9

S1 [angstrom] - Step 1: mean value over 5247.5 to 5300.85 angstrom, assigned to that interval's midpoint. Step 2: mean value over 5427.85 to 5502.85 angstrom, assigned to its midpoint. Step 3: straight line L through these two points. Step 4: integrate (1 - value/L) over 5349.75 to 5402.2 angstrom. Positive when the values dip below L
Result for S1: -1.8 angstrom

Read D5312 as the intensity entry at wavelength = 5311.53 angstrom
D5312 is 18.55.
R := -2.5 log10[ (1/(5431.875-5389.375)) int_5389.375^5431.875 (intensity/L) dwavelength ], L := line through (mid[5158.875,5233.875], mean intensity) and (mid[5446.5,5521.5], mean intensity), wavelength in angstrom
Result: -0.03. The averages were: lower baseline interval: 19.9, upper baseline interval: 17.6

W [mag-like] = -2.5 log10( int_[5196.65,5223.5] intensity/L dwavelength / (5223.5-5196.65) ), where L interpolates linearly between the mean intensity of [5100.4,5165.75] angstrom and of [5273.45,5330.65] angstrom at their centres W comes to -0.04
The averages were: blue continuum 19.1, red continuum 19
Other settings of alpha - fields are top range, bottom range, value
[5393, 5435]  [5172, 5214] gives 0.93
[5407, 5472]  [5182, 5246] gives 0.87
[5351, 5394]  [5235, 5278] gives 0.96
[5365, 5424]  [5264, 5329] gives 0.99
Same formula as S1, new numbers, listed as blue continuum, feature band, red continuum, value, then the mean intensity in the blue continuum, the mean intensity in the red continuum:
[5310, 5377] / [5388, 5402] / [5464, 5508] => -0.3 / 19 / 17.7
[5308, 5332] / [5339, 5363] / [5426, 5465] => -1.2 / 18.9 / 17.1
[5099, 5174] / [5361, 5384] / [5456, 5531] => -0.6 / 19.3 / 17.9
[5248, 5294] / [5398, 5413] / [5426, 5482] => -1.5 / 19.4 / 17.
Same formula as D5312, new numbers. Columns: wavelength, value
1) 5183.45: 20.65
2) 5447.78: 19.62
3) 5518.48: 18.67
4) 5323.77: 17.76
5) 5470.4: 16.57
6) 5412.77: 17.08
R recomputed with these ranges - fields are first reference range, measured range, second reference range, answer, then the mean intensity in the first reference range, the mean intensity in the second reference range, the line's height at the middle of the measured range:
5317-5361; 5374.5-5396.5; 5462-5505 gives -0.015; 19.2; 17.4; 18.6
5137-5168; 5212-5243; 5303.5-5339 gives -0.076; 18.8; 18.9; 18.8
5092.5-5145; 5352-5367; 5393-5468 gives -0.042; 19.2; 17.8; 18.1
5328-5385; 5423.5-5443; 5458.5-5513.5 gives 0.023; 19.2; 17.5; 18.2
